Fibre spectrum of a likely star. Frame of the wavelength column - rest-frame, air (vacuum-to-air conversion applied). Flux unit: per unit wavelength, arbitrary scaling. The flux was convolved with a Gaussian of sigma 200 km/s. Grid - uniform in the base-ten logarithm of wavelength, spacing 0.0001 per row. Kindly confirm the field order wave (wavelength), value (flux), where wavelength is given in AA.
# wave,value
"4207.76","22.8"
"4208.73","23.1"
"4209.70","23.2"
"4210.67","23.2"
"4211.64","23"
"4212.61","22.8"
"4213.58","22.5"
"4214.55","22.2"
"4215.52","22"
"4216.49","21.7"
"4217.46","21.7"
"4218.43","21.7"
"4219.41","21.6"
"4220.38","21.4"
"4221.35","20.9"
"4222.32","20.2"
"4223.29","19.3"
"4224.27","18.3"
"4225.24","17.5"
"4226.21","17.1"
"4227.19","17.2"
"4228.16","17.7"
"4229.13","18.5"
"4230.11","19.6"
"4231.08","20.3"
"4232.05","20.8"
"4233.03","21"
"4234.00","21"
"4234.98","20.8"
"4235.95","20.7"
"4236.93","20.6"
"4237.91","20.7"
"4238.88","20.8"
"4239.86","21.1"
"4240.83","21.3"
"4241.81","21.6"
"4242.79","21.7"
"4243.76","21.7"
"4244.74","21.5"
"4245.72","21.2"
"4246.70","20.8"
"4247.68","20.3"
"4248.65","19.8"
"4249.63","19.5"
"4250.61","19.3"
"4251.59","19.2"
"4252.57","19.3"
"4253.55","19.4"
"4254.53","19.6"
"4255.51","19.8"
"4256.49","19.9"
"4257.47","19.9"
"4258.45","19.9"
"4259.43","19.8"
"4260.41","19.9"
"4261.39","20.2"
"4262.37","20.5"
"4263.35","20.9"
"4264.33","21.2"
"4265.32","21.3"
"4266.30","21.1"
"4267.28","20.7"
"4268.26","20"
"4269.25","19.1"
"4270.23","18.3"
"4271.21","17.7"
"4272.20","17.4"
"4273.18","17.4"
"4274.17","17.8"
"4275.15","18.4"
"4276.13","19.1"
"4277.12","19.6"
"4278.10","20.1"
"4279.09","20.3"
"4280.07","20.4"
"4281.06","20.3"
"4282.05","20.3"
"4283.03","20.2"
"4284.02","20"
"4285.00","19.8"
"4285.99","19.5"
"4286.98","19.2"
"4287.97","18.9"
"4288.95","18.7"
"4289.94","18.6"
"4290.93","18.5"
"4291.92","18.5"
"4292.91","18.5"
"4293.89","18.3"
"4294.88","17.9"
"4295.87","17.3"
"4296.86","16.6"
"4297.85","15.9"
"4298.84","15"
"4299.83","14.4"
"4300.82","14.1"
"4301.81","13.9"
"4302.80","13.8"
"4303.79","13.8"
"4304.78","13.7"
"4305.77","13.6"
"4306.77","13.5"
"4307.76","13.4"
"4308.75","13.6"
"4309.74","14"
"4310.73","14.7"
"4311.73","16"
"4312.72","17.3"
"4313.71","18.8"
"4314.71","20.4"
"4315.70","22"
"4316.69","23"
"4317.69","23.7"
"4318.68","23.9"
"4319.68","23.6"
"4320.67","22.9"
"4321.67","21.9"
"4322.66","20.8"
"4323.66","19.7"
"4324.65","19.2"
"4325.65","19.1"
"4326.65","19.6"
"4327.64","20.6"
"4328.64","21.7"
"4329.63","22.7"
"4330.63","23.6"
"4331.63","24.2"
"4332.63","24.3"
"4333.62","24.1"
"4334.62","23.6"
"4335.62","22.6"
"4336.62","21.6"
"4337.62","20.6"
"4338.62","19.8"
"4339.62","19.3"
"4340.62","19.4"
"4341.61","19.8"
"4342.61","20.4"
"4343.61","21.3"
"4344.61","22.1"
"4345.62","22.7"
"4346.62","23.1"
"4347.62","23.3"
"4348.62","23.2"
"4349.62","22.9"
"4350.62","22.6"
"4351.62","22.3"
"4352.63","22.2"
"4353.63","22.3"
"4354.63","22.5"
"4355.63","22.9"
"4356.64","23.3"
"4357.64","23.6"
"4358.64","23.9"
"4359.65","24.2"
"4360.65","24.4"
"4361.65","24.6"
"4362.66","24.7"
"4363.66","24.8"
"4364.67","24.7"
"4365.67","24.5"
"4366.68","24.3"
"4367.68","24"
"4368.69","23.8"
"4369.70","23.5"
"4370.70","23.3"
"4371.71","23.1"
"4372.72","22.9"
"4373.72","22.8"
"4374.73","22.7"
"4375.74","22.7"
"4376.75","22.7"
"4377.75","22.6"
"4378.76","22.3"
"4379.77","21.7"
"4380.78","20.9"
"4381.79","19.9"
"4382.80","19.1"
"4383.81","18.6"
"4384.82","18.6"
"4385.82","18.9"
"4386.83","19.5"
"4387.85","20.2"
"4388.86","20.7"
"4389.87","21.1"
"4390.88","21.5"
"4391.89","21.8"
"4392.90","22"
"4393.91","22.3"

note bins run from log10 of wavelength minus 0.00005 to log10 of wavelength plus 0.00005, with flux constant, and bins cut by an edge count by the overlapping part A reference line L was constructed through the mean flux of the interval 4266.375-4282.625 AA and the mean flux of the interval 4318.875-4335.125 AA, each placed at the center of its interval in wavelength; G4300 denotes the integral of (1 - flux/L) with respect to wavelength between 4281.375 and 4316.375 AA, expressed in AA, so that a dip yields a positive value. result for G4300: 5.97 AA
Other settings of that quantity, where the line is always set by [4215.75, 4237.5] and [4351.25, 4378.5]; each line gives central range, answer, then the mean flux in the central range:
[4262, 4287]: 1.8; 19.6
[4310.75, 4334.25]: 1.1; 21.3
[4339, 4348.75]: 0.7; 21.4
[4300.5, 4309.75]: 3.5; 13.7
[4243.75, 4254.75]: 0.3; 20.1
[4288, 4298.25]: 1.8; 18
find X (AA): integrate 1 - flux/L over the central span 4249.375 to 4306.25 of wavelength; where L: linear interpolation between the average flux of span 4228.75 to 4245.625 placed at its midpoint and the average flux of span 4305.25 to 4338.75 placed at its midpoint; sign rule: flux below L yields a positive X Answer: 5.4 AA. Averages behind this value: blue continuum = 20.8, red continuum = 20.1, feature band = 18.5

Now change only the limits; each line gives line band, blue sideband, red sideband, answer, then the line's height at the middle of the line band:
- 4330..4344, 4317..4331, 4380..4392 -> -0.3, 21.3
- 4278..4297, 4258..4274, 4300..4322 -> -0.5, 18.6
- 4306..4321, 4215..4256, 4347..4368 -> 2.6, 22.4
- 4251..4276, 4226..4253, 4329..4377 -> 1.5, 20.8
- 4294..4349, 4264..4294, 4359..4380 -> 5.2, 21.3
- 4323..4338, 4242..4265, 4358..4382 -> 0.3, 22.3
